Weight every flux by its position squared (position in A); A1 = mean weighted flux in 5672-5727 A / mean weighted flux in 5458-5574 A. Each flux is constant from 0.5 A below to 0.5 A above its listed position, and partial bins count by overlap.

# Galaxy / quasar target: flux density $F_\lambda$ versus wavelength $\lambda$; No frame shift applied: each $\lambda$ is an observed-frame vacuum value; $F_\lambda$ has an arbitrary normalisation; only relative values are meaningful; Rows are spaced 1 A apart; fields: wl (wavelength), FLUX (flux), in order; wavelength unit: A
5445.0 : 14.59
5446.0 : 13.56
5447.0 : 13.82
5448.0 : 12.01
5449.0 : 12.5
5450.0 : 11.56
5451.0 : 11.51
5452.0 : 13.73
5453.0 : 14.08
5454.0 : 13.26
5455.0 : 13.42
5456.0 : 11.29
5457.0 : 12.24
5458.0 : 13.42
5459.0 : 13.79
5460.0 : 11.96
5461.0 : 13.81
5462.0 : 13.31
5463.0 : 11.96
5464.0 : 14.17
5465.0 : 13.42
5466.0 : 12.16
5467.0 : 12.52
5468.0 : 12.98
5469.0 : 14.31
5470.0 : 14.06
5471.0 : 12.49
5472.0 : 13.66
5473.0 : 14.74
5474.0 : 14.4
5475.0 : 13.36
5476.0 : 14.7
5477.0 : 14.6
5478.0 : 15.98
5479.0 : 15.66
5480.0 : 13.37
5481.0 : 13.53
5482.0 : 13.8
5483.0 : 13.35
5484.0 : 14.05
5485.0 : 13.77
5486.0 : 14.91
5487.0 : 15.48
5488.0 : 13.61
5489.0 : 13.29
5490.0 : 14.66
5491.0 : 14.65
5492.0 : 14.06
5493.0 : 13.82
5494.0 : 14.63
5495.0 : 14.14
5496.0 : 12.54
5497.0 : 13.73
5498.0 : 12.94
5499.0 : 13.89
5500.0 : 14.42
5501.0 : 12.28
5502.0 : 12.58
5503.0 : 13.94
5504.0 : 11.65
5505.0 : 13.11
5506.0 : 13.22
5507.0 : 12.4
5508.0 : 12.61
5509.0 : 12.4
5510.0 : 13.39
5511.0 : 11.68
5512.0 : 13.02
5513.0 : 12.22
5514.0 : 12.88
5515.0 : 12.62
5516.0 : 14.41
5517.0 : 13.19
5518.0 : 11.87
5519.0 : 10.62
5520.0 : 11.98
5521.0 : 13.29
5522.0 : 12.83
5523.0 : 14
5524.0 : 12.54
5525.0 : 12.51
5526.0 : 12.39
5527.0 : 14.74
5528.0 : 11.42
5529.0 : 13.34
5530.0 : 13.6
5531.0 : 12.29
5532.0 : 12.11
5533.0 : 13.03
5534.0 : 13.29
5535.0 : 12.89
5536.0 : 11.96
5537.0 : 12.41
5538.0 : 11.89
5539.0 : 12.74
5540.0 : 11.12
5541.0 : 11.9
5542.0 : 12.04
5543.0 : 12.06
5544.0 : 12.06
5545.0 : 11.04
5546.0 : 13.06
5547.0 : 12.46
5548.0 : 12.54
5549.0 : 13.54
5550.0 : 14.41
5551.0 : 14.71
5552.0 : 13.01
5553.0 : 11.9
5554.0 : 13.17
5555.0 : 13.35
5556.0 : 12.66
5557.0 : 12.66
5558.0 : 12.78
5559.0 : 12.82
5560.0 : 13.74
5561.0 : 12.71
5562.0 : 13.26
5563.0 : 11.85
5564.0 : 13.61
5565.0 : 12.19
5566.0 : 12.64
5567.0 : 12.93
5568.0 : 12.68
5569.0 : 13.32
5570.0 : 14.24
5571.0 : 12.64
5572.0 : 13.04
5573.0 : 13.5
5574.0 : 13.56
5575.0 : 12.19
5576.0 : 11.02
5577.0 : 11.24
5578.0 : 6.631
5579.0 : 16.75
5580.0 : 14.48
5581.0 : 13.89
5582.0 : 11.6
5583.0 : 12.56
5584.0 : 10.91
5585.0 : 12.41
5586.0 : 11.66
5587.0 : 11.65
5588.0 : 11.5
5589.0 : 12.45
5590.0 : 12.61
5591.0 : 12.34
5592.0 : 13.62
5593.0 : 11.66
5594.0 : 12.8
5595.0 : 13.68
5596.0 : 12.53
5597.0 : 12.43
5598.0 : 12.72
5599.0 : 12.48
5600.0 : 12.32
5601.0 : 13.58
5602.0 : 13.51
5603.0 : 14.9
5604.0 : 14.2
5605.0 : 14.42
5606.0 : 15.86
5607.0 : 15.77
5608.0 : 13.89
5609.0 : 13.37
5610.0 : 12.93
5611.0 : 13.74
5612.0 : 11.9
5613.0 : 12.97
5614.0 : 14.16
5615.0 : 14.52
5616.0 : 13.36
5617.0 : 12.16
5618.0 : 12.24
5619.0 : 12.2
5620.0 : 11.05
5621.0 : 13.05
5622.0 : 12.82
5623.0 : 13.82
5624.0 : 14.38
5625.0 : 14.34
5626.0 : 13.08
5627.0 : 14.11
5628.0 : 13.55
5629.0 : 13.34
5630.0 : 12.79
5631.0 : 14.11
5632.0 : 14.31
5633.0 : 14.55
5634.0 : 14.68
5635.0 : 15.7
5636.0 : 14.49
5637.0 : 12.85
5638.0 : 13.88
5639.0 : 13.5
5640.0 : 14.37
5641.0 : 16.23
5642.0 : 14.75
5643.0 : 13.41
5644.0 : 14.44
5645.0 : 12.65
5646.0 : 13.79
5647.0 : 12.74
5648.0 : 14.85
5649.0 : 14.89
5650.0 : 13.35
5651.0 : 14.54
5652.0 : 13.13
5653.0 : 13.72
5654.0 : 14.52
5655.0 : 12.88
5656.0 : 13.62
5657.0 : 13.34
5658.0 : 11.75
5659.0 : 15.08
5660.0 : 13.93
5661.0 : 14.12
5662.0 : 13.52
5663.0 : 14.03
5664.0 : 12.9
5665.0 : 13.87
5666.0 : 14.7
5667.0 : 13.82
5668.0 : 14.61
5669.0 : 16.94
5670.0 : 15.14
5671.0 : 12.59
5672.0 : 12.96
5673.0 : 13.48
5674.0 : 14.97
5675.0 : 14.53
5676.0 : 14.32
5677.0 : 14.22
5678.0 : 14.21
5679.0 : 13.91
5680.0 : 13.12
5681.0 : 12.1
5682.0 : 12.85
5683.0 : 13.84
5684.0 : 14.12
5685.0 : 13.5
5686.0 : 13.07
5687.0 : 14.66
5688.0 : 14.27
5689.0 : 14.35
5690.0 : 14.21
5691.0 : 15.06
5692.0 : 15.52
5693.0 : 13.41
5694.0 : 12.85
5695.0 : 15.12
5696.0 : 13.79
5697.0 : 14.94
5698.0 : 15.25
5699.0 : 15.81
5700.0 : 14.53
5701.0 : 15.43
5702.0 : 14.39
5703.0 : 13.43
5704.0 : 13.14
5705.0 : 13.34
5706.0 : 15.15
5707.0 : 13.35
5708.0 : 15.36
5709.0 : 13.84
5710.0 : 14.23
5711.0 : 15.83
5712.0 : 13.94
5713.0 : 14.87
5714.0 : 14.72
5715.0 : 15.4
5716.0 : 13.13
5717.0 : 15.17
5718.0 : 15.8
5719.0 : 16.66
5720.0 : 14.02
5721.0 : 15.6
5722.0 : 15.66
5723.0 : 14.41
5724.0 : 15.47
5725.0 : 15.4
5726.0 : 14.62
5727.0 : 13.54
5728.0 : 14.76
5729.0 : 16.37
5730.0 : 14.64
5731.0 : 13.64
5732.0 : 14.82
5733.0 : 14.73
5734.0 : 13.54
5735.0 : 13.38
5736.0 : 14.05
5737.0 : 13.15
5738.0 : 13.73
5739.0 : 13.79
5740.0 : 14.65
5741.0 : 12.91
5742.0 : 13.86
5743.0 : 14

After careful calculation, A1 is 1.17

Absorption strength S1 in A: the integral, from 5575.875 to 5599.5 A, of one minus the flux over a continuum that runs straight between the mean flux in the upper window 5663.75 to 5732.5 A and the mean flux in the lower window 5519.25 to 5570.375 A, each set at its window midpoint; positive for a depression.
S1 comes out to 1.6 A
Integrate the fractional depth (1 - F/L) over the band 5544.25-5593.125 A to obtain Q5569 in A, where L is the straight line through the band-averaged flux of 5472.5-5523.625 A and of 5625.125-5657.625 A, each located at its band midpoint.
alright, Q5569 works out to 3.7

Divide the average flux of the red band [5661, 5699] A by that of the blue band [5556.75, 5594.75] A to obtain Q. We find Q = 1.12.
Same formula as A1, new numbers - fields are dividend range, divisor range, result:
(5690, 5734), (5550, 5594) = 1.22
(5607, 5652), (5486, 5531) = 1.09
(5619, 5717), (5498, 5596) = 1.15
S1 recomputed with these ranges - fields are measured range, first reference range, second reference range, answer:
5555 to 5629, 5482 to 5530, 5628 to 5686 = 3.5 A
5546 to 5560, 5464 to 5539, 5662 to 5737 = 0.5 A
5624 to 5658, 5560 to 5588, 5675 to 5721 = -1.0 A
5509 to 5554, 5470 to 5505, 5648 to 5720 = 4.2 A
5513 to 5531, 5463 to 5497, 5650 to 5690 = 1.4 A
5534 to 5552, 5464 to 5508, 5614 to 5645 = 1.5 A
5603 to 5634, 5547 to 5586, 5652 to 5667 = -0.7 A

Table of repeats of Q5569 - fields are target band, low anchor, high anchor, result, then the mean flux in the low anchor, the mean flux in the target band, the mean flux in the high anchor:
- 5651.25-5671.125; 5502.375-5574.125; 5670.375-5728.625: 0.1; 12.8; 13.9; 14.4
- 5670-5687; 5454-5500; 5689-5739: 0.9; 13.7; 13.7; 14.5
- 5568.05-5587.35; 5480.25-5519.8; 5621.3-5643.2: 1.7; 13.3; 12.5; 14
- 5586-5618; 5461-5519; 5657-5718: 1.6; 13.5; 13.2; 14.2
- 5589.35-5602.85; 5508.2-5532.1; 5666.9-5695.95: 0.5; 12.7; 12.8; 14.1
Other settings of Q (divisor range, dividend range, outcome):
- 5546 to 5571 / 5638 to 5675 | 1.07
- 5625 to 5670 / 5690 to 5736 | 1.04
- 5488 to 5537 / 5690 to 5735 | 1.12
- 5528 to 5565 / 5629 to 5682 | 1.10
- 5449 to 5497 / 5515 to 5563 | 0.93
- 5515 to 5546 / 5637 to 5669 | 1.11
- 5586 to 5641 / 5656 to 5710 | 1.05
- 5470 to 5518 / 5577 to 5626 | 0.96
